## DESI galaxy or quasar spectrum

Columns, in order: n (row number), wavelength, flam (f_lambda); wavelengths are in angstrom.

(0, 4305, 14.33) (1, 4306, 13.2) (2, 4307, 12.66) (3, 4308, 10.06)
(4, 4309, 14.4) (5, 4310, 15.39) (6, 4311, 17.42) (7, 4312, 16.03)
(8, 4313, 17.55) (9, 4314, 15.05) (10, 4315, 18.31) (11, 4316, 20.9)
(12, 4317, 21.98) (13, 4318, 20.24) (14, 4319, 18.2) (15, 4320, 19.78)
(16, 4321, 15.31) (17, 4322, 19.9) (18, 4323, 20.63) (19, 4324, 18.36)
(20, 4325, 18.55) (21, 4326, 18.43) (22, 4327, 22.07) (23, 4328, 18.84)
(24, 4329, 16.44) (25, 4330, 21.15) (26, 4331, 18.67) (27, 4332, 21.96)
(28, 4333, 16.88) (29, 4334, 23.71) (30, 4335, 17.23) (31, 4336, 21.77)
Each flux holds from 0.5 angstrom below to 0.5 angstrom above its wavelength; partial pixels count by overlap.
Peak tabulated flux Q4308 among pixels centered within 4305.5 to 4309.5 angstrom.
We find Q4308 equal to 14.4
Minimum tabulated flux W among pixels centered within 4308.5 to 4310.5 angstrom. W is 14.4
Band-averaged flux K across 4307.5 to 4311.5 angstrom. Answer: 14.3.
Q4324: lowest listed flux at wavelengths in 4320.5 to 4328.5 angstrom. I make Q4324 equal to 15.31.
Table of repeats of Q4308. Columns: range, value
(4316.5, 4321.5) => 21.98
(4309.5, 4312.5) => 17.42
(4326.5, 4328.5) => 22.07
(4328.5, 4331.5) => 21.15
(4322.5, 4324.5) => 20.63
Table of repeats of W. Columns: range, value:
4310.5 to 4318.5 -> 15.05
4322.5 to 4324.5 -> 18.36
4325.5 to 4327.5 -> 18.43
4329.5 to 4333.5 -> 16.88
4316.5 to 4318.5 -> 20.24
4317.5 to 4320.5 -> 18.2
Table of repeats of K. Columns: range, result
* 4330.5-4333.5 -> 19.2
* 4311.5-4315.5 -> 16.7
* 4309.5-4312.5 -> 16.3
